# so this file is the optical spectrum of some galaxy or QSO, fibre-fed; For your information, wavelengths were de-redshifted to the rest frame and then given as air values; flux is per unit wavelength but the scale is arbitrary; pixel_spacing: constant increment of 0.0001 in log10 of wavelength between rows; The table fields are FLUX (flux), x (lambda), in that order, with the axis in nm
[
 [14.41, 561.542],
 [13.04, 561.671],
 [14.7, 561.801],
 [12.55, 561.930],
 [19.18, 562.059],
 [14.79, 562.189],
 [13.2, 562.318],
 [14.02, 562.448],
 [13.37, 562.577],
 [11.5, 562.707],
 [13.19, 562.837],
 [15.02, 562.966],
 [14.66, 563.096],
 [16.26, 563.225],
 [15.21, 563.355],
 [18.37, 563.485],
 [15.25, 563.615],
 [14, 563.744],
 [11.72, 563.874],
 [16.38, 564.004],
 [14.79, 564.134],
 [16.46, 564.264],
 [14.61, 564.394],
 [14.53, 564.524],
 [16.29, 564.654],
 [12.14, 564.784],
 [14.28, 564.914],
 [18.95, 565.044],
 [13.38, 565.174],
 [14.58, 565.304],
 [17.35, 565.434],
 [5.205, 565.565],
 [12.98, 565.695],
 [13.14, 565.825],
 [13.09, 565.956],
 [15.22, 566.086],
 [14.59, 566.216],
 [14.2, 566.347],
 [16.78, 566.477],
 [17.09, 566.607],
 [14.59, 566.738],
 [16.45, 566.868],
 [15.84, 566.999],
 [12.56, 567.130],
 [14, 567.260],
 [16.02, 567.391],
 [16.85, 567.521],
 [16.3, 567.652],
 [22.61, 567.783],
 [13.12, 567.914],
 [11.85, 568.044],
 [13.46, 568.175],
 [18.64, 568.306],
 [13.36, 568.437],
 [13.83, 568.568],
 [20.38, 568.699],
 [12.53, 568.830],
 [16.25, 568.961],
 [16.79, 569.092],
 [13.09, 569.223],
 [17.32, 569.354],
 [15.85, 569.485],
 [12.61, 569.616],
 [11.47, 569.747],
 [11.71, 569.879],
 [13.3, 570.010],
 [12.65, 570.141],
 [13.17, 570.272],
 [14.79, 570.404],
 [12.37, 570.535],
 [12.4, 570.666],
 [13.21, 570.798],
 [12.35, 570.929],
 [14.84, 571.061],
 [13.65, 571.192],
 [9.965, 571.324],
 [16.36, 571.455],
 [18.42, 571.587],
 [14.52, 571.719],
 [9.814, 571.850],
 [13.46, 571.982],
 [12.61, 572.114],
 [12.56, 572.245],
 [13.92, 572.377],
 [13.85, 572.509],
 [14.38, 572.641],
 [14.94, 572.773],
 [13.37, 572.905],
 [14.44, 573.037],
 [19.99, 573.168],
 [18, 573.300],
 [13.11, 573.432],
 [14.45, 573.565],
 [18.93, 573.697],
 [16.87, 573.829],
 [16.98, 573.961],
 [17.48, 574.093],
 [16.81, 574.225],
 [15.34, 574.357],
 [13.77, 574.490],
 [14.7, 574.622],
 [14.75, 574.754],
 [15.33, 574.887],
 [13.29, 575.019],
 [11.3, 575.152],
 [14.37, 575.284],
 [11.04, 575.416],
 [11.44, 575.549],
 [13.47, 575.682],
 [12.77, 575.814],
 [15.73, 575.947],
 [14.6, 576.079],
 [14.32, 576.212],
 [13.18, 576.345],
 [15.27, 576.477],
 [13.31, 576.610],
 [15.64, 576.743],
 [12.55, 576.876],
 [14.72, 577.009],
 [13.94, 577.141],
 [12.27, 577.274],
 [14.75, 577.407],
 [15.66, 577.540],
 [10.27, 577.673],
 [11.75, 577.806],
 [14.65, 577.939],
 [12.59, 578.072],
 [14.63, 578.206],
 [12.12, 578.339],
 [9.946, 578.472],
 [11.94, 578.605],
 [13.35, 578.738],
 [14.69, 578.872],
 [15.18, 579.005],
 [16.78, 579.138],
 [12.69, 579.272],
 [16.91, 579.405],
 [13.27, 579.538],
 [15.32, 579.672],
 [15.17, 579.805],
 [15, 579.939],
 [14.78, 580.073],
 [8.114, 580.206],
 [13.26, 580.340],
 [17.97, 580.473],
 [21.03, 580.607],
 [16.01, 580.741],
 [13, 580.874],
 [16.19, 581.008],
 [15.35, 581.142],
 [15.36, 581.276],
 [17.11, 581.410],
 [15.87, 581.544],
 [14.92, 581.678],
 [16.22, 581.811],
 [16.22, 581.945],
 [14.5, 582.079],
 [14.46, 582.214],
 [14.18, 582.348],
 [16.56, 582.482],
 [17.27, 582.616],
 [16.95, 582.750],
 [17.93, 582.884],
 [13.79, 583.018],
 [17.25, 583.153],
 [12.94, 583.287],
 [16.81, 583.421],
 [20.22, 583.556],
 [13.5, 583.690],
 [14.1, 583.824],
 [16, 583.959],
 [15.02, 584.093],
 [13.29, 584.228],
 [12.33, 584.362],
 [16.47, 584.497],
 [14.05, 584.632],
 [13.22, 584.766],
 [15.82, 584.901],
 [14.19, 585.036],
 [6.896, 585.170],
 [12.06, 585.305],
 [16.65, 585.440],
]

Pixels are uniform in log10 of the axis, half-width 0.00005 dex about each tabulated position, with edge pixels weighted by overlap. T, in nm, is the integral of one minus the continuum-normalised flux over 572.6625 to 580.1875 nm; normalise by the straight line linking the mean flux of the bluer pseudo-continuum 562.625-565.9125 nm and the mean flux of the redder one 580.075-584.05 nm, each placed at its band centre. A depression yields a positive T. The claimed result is 0.45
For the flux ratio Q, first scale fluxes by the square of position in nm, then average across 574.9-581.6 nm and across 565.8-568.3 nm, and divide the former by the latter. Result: 0.96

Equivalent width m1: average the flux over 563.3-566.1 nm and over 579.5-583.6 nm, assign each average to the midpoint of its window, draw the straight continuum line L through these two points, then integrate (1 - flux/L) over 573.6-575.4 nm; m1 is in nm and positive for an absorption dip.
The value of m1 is -0.018 nm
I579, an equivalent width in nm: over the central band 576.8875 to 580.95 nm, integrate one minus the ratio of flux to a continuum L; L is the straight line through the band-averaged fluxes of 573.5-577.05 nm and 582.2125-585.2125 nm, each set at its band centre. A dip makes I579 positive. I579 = 0.19 nm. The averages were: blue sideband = 14.5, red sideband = 15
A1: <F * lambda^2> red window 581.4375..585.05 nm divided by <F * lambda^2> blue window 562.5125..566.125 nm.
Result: 1.1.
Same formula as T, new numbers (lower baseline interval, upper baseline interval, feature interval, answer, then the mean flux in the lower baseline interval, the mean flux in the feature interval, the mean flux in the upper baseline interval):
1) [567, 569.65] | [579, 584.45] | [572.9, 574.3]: -0.10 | 15.4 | 16.5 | 15.3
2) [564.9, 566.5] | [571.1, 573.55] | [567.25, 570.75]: -0.13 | 14.1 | 14.7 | 14.3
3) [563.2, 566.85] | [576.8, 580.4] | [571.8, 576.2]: -0.17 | 14.7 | 14.5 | 13.6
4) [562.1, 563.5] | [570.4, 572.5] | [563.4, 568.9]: -0.35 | 14.4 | 14.9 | 13.4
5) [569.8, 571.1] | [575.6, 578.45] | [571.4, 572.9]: -0.10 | 13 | 14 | 13.7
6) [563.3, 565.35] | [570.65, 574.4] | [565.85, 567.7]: -0.03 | 15.1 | 15.2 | 14.8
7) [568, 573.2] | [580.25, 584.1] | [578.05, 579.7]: 0.17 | 14.1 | 13.8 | 15.8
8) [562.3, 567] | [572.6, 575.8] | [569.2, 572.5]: 0.29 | 14.6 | 13.5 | 14.9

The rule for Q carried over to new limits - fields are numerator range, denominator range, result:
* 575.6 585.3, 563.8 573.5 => 1.05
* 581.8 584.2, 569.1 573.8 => 1.16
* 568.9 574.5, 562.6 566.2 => 1.03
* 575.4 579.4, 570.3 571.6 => 1.02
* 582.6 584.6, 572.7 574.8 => 1.01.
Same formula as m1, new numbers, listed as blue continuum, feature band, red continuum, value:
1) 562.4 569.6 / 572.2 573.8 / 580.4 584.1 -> 0.013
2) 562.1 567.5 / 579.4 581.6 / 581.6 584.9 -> 0.001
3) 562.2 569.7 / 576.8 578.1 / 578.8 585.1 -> 0.153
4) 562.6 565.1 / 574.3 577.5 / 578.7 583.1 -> 0.287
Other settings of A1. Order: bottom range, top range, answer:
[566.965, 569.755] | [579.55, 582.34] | 1.04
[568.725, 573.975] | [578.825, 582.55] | 1.10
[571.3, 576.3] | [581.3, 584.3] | 1.11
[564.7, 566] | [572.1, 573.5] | 1.12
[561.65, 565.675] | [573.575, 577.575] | 1.04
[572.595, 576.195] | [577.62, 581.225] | 0.97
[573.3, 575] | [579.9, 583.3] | 1.01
